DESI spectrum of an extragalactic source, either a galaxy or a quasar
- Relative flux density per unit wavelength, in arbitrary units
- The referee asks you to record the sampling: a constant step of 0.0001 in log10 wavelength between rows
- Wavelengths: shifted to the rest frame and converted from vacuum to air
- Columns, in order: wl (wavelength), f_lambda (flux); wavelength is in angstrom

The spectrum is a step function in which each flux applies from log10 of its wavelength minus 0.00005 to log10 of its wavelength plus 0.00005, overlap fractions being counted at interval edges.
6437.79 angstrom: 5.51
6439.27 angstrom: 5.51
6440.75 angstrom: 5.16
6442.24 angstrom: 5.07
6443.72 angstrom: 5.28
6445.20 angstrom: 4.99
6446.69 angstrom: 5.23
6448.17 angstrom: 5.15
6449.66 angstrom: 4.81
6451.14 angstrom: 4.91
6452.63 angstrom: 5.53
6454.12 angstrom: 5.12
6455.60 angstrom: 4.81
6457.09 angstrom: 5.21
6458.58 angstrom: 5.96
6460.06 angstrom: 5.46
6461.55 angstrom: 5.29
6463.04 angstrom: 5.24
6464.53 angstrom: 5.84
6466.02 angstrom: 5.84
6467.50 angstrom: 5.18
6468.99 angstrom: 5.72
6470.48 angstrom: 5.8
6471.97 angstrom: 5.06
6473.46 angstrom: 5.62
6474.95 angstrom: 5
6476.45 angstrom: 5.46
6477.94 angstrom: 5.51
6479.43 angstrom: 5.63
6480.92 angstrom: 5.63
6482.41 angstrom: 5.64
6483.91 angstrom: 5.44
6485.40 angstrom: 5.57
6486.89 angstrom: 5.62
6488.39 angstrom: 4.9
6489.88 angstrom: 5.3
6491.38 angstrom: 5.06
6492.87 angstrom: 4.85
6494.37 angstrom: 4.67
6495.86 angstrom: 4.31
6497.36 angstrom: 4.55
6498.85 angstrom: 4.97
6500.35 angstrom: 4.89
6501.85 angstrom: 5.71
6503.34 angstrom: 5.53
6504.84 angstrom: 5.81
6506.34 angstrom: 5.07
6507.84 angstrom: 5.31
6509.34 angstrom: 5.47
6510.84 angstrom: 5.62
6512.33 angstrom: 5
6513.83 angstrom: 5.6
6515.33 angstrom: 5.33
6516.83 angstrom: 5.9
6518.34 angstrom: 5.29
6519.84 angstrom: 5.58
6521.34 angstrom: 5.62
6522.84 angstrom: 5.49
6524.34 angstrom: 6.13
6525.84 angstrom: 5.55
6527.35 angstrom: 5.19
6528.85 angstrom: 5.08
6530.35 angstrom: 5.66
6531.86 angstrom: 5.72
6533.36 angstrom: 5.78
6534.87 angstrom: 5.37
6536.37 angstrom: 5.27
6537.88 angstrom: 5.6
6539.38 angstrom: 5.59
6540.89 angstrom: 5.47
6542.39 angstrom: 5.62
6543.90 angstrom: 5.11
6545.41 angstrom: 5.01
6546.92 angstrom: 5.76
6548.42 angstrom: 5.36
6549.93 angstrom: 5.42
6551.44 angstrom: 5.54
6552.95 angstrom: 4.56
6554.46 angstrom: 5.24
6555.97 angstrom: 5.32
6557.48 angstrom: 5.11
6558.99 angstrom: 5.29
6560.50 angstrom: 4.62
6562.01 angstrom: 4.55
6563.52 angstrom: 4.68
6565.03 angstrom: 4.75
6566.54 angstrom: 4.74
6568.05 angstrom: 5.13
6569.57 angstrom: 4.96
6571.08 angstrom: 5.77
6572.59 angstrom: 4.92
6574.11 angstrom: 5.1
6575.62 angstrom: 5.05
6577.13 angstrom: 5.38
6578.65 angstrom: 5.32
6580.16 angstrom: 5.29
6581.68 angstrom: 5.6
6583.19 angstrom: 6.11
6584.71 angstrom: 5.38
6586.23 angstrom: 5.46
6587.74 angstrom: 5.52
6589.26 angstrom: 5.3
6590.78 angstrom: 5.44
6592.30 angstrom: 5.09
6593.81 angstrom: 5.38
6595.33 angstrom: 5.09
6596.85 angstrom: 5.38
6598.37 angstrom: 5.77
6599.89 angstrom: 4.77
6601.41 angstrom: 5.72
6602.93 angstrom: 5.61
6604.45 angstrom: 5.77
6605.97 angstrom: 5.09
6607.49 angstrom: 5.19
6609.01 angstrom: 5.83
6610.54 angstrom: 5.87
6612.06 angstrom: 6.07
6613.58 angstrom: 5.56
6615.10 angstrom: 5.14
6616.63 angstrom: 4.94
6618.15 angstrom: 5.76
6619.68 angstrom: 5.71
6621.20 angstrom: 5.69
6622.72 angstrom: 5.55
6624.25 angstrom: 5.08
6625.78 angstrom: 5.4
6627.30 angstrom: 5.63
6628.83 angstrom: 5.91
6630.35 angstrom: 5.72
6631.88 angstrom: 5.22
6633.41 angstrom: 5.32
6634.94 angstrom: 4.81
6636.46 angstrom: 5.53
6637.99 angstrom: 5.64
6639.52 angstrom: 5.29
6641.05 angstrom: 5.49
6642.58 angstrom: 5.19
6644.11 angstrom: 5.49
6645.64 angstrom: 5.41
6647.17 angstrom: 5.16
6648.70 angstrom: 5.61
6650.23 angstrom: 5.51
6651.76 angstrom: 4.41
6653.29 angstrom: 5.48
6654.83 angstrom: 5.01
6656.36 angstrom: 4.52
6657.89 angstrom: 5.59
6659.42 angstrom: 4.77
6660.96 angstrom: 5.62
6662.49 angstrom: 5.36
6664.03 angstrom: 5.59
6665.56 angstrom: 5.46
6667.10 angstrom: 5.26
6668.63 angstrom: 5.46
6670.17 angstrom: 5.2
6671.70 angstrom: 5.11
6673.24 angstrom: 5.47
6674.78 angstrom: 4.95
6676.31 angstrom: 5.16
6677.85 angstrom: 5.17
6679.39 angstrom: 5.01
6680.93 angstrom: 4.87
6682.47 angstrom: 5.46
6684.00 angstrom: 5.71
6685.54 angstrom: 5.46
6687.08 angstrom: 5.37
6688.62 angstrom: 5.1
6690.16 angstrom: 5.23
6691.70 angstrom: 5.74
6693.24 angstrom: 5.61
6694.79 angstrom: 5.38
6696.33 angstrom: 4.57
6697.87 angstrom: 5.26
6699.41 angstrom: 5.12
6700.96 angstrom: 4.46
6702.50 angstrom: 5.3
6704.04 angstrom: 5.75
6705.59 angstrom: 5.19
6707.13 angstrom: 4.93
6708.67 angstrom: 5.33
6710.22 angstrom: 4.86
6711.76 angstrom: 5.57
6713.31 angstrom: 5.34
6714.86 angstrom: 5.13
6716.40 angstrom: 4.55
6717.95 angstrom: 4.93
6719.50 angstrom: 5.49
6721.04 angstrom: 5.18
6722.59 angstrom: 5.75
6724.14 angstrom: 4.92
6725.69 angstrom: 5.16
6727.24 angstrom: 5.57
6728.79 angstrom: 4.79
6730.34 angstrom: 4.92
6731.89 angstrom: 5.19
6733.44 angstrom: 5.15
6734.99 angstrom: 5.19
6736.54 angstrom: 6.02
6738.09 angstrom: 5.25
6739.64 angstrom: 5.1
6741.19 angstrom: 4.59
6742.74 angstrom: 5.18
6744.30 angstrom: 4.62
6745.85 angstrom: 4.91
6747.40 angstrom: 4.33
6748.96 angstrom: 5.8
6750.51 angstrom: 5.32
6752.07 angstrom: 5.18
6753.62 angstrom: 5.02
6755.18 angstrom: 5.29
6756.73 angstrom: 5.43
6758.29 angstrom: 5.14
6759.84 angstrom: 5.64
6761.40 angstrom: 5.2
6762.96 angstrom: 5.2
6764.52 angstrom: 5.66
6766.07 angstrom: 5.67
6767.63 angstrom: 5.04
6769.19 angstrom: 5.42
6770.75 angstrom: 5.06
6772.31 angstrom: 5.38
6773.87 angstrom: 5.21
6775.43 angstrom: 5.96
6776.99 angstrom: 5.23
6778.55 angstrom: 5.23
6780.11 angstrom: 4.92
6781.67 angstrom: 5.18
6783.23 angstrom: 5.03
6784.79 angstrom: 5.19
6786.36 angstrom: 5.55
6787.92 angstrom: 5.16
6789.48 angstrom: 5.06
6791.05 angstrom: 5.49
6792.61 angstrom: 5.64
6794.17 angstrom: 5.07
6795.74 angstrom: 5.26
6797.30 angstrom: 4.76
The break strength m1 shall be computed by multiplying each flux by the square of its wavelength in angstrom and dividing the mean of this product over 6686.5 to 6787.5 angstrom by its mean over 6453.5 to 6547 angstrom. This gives 1.0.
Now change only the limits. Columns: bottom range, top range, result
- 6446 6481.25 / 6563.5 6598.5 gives 1.02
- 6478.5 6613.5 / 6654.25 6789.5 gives 1.03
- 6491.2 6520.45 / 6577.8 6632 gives 1.08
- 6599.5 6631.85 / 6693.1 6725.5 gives 0.96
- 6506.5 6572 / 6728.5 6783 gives 1.05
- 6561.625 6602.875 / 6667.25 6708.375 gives 1.03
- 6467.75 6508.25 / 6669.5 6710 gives 1.05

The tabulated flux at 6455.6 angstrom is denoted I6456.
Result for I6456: 4.81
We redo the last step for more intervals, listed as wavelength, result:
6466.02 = 5.84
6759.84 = 5.64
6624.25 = 5.08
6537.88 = 5.6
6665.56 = 5.46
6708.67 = 5.33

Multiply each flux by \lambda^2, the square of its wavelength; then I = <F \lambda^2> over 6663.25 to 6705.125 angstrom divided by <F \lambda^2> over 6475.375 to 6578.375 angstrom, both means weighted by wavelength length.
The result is 1.04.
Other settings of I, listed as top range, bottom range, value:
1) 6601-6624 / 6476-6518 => 1.09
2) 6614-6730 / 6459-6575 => 1.04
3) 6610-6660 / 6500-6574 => 1.04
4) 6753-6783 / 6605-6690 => 1.03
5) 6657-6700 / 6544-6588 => 1.05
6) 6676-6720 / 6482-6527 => 1.04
